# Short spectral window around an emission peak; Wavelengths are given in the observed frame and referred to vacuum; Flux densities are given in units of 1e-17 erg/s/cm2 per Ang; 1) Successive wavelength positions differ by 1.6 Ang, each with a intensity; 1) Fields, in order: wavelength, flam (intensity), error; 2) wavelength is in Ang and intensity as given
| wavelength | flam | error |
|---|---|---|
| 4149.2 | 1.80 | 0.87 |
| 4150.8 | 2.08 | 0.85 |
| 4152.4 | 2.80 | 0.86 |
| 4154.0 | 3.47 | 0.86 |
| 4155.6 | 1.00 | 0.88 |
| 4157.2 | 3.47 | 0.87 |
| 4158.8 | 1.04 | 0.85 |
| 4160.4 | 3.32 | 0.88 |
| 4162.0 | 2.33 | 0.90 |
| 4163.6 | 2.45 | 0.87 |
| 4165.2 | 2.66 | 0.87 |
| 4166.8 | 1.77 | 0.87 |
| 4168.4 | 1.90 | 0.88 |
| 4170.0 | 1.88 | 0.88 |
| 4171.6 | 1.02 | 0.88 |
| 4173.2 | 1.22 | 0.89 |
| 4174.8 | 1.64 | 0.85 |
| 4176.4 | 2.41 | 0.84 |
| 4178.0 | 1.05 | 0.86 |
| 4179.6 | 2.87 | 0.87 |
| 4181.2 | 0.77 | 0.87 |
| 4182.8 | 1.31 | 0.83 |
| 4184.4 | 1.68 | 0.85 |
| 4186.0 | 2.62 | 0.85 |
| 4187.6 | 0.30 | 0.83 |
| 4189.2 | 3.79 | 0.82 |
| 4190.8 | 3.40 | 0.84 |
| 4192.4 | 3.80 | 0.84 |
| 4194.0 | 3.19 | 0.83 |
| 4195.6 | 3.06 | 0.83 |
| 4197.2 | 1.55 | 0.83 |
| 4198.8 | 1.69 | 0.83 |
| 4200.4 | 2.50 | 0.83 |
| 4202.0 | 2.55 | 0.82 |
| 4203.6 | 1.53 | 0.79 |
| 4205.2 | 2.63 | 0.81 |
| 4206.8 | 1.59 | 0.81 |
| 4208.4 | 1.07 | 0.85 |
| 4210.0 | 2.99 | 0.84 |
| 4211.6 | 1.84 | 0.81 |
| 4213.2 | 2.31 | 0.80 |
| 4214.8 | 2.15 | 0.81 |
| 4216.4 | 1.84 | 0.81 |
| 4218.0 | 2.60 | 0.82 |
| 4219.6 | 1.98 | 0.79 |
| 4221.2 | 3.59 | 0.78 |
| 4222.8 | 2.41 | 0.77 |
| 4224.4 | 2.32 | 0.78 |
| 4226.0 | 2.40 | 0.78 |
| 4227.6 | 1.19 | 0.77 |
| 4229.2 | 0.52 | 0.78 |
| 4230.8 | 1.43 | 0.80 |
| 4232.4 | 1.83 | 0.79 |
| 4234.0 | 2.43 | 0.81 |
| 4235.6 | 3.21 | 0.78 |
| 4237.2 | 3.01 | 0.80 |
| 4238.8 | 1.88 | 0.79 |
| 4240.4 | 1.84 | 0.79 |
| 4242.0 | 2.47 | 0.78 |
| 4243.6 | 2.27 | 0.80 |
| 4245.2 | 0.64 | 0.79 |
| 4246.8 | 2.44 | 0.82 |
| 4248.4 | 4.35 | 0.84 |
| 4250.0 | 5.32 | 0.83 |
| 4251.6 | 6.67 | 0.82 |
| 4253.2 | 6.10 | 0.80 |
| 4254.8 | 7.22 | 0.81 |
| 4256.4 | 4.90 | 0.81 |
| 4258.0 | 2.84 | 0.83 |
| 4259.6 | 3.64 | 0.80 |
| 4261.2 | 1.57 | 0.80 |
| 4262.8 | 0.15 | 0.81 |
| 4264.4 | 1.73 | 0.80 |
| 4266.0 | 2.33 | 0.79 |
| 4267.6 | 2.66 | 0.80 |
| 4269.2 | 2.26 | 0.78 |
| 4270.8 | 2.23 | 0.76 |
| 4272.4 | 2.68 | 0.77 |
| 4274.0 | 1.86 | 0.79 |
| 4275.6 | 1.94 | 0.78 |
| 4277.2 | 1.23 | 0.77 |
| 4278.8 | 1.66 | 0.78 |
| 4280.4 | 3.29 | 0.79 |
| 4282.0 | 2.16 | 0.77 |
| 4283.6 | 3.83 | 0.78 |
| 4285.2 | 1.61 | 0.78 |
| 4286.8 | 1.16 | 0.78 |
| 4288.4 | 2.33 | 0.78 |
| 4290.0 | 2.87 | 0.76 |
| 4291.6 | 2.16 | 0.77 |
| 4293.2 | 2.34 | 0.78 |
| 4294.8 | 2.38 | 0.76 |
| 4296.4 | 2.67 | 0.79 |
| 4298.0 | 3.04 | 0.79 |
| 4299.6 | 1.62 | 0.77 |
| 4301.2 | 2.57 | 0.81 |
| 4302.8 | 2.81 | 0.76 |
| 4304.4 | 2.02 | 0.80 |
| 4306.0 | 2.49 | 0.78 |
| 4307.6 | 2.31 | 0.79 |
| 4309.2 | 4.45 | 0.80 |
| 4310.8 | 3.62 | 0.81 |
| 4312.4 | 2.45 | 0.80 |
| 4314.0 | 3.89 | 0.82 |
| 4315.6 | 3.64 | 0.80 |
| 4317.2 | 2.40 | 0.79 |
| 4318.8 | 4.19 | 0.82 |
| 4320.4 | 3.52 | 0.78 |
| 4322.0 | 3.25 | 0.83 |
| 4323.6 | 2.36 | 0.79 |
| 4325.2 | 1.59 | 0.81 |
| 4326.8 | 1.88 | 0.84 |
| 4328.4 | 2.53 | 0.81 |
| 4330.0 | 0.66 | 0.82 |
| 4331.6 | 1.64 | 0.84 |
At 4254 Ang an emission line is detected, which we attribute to [O II] 3727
